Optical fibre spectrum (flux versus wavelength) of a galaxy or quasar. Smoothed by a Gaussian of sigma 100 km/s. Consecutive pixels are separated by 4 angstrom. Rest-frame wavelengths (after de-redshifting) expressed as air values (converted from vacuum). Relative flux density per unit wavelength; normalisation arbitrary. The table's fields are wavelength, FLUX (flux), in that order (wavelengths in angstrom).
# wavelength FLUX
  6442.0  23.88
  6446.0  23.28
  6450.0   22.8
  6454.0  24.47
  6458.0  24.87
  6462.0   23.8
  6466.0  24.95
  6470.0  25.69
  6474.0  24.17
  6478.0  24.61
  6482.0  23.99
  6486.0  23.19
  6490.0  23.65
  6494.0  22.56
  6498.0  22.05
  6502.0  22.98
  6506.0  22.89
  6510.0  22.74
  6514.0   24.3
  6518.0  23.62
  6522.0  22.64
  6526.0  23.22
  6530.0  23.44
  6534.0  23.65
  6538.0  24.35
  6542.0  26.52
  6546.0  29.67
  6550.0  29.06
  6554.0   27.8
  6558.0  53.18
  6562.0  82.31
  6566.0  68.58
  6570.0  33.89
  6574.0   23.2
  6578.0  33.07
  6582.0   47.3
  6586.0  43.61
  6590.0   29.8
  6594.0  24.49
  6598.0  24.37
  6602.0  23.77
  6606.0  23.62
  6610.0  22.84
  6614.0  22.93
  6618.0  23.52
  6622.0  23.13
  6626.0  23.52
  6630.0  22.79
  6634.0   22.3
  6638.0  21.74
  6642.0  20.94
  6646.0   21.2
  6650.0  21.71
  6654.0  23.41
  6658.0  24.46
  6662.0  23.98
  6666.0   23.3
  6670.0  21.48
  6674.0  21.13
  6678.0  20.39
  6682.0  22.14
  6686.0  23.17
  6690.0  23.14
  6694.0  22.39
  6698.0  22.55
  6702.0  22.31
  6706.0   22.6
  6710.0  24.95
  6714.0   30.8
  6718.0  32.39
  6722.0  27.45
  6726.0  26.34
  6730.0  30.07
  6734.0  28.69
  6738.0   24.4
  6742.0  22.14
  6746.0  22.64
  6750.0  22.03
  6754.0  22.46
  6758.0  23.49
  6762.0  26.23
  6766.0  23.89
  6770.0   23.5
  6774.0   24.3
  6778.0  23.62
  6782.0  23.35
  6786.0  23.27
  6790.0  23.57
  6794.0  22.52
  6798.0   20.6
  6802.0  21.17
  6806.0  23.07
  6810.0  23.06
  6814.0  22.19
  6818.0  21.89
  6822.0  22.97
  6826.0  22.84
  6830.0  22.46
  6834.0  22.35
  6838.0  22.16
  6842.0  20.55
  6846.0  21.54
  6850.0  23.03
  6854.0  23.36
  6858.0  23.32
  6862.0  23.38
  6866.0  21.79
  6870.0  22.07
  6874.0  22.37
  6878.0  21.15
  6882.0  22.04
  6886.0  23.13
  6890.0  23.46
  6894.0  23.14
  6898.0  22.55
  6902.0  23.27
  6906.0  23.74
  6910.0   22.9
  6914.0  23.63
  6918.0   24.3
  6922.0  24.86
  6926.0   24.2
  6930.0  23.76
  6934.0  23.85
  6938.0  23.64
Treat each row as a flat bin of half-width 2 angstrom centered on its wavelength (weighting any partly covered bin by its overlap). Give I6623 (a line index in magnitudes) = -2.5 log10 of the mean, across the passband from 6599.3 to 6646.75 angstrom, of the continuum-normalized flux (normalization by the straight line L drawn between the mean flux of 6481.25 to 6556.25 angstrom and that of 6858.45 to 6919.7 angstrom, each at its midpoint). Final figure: 0.058 mag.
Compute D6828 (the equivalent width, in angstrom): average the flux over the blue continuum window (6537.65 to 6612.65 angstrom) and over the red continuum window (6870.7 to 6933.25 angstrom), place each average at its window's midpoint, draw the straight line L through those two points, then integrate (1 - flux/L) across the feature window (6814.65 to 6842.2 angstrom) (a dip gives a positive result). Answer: 3.9 angstrom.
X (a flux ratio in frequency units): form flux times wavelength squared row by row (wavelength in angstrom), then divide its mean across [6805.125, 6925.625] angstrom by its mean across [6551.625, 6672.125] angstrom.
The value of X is 0.82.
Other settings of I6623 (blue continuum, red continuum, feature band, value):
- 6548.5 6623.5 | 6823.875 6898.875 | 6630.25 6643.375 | 0.43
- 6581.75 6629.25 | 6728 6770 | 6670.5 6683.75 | 0.21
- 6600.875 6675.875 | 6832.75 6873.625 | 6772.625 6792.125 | -0.05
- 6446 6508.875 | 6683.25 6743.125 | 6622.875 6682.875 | 0.13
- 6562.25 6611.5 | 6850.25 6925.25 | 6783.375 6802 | 0.20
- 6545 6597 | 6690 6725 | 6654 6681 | 0.31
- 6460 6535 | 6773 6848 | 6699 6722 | -0.16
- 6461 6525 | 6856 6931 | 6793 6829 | 0.05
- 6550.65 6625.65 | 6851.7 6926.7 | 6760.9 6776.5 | 0.14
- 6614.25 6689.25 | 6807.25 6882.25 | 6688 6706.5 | -0.01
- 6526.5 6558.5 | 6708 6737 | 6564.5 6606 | -0.21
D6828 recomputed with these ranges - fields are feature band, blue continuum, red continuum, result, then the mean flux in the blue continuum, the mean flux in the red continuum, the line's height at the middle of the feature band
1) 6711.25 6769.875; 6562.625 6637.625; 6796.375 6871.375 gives -0.40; 30.6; 22.3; 25.6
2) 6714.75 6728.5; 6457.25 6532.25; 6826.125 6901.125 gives -3.63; 23.6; 22.5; 22.9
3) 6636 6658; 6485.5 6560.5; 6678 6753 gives 2.88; 26.3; 24.9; 25.4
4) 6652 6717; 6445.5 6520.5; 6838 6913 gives -0.73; 23.7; 22.6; 23.1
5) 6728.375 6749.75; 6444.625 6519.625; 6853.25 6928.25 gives -1.74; 23.7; 23.1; 23.3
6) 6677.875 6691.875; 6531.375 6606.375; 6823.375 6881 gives 3.57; 35.5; 22.3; 30.1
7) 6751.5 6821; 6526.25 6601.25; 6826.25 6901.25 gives 7.44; 35.5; 22.5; 25.8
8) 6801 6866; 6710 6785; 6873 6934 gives 4.72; 25.4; 23.3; 24.2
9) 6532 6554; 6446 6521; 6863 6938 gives -2.91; 23.7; 23.1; 23.6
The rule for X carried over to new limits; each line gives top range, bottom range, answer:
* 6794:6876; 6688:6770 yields 0.92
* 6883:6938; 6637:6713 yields 1.12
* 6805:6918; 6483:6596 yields 0.80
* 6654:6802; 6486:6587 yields 0.80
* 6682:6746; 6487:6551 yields 1.12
